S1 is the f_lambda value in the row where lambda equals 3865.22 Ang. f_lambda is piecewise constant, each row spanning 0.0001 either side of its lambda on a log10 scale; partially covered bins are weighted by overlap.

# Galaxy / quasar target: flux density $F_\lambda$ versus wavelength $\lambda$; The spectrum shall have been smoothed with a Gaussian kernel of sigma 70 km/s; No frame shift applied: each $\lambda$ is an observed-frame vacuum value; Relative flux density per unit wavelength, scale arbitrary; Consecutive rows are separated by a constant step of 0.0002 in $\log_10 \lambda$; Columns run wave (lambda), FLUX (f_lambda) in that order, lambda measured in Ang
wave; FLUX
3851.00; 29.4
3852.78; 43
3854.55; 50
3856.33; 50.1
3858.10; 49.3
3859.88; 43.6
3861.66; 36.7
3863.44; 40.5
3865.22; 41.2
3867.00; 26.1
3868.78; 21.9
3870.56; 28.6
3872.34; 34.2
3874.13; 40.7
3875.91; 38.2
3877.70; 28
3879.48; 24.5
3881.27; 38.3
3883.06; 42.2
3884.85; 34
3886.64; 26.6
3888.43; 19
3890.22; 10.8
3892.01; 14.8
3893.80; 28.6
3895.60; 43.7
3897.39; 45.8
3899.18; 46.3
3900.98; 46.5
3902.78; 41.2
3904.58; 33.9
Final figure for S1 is 41.2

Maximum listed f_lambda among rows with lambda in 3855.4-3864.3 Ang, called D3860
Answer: 50.1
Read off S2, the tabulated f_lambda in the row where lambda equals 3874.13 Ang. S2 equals 40.7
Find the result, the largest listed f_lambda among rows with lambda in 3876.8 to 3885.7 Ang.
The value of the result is 42.2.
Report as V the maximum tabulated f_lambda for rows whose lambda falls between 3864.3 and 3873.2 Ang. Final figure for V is 41.2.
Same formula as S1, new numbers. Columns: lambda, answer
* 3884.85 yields 34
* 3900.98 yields 46.5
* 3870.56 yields 28.6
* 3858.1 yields 49.3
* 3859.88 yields 43.6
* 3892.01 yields 14.8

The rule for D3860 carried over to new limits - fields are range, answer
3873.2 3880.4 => 40.7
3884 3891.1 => 34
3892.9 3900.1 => 46.3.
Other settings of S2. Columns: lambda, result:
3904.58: 33.9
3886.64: 26.6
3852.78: 43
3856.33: 50.1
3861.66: 36.7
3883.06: 42.2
